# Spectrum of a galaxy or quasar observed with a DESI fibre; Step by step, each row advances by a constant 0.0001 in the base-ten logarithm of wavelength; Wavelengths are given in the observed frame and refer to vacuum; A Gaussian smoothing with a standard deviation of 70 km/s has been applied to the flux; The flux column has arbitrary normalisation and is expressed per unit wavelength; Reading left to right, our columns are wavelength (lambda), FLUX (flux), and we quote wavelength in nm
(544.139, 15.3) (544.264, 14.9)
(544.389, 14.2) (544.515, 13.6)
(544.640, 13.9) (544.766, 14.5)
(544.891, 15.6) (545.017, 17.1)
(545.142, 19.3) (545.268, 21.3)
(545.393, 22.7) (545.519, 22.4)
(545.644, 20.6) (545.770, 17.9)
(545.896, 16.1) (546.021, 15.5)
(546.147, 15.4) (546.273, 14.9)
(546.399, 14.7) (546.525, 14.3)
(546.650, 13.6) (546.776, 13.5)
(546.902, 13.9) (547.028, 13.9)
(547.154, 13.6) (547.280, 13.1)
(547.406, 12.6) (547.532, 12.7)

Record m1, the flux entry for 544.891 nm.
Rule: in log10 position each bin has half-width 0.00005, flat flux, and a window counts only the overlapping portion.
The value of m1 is 15.6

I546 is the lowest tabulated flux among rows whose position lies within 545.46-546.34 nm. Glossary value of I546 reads 14.9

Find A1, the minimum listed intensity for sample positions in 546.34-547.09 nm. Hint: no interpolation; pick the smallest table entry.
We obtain 13.5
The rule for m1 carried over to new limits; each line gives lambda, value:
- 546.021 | 15.5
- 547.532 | 12.7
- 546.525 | 14.3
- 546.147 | 15.4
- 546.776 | 13.5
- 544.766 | 14.5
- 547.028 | 13.9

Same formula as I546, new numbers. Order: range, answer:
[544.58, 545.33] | 13.9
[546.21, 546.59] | 14.3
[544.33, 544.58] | 13.6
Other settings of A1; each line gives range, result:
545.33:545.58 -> 22.4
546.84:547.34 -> 13.1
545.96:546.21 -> 15.4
